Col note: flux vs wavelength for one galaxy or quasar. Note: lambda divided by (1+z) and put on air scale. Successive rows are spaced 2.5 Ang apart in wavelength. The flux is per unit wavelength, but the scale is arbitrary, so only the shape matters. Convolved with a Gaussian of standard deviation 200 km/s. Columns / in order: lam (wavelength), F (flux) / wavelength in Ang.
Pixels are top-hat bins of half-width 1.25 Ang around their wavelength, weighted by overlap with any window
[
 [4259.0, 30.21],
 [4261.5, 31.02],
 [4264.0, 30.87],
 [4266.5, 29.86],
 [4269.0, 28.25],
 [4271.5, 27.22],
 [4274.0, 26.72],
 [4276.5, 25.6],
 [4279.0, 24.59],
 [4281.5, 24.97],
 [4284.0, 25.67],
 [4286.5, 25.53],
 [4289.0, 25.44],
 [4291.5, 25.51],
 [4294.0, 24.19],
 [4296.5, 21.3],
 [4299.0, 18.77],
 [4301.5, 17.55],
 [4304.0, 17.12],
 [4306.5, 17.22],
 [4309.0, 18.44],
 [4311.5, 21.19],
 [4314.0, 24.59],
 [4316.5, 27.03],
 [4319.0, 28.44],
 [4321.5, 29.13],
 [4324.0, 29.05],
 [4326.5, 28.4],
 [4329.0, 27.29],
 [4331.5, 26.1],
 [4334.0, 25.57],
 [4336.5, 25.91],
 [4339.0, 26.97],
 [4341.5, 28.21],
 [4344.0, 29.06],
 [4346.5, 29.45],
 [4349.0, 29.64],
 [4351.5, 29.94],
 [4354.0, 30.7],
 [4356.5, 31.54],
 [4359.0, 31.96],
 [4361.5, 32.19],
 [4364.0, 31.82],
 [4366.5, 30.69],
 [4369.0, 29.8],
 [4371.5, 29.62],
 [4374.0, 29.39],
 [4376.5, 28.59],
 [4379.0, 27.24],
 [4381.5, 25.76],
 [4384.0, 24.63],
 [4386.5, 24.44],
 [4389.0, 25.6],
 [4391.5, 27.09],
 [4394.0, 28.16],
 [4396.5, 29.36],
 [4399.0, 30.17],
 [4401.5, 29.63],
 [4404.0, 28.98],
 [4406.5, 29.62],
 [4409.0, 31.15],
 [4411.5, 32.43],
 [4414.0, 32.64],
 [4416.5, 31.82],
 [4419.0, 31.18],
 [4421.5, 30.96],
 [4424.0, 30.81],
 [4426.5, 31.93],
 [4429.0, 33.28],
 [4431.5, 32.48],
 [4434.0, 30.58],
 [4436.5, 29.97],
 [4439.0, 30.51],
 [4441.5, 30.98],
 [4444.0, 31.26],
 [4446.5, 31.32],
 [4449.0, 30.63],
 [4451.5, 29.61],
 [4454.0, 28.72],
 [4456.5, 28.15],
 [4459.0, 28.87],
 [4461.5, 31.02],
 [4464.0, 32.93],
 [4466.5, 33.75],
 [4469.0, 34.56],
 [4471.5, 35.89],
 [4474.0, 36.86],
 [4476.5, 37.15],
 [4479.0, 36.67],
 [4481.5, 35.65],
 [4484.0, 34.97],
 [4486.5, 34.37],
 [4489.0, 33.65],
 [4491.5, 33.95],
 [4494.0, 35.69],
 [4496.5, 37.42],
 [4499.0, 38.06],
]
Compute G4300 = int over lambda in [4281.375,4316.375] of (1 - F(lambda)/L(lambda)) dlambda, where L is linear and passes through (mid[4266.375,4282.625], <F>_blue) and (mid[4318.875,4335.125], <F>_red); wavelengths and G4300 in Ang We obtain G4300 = 6.50 Ang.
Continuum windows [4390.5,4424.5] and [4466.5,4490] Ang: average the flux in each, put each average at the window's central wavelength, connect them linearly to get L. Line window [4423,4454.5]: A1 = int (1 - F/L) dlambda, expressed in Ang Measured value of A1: 1.52 Ang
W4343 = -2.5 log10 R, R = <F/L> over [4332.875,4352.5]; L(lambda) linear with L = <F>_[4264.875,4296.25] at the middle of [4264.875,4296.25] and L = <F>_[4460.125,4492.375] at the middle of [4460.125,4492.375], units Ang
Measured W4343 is 0.03 mag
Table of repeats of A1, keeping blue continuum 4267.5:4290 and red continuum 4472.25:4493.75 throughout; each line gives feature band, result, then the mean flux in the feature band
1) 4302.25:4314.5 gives 3.6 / 19.3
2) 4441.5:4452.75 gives 1.0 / 30.7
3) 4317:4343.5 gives 0.8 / 27.5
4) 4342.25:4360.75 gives -0.6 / 30.3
